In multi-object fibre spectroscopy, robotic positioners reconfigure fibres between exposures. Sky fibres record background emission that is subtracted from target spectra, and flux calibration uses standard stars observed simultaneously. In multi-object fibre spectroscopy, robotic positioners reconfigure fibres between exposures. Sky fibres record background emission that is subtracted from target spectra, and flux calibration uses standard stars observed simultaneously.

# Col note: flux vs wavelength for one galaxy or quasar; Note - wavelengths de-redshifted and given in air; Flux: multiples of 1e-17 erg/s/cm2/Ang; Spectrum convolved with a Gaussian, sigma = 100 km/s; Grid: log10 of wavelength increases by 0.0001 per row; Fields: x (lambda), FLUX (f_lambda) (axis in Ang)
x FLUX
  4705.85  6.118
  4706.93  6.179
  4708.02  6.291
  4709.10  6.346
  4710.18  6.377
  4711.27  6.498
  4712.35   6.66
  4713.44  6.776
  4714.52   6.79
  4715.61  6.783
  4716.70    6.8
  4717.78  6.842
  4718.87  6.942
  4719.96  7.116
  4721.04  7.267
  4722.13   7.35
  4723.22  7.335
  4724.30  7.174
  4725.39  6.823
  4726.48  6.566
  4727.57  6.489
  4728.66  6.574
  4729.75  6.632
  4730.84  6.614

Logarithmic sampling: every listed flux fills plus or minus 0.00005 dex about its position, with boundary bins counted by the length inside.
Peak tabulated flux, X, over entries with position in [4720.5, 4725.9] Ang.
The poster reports 7.35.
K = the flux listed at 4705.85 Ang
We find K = 6.118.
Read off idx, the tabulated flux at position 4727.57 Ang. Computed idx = 6.489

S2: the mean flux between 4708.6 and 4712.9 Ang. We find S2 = 6.47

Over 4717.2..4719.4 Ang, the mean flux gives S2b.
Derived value 6.9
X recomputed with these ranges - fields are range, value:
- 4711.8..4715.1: 6.79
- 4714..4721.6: 7.267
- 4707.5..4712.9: 6.66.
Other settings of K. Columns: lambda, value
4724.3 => 7.174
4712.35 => 6.66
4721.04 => 7.267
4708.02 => 6.291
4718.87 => 6.942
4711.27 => 6.498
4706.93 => 6.179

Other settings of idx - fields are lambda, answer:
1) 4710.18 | 6.377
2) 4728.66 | 6.574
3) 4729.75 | 6.632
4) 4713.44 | 6.776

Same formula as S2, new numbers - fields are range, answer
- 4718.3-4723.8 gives 7.2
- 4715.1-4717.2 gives 6.78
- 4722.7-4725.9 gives 7.12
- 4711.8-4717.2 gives 6.76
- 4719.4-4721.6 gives 7.19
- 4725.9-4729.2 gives 6.54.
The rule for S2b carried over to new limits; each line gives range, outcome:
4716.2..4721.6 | 7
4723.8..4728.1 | 6.75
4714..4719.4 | 6.82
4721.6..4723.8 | 7.36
